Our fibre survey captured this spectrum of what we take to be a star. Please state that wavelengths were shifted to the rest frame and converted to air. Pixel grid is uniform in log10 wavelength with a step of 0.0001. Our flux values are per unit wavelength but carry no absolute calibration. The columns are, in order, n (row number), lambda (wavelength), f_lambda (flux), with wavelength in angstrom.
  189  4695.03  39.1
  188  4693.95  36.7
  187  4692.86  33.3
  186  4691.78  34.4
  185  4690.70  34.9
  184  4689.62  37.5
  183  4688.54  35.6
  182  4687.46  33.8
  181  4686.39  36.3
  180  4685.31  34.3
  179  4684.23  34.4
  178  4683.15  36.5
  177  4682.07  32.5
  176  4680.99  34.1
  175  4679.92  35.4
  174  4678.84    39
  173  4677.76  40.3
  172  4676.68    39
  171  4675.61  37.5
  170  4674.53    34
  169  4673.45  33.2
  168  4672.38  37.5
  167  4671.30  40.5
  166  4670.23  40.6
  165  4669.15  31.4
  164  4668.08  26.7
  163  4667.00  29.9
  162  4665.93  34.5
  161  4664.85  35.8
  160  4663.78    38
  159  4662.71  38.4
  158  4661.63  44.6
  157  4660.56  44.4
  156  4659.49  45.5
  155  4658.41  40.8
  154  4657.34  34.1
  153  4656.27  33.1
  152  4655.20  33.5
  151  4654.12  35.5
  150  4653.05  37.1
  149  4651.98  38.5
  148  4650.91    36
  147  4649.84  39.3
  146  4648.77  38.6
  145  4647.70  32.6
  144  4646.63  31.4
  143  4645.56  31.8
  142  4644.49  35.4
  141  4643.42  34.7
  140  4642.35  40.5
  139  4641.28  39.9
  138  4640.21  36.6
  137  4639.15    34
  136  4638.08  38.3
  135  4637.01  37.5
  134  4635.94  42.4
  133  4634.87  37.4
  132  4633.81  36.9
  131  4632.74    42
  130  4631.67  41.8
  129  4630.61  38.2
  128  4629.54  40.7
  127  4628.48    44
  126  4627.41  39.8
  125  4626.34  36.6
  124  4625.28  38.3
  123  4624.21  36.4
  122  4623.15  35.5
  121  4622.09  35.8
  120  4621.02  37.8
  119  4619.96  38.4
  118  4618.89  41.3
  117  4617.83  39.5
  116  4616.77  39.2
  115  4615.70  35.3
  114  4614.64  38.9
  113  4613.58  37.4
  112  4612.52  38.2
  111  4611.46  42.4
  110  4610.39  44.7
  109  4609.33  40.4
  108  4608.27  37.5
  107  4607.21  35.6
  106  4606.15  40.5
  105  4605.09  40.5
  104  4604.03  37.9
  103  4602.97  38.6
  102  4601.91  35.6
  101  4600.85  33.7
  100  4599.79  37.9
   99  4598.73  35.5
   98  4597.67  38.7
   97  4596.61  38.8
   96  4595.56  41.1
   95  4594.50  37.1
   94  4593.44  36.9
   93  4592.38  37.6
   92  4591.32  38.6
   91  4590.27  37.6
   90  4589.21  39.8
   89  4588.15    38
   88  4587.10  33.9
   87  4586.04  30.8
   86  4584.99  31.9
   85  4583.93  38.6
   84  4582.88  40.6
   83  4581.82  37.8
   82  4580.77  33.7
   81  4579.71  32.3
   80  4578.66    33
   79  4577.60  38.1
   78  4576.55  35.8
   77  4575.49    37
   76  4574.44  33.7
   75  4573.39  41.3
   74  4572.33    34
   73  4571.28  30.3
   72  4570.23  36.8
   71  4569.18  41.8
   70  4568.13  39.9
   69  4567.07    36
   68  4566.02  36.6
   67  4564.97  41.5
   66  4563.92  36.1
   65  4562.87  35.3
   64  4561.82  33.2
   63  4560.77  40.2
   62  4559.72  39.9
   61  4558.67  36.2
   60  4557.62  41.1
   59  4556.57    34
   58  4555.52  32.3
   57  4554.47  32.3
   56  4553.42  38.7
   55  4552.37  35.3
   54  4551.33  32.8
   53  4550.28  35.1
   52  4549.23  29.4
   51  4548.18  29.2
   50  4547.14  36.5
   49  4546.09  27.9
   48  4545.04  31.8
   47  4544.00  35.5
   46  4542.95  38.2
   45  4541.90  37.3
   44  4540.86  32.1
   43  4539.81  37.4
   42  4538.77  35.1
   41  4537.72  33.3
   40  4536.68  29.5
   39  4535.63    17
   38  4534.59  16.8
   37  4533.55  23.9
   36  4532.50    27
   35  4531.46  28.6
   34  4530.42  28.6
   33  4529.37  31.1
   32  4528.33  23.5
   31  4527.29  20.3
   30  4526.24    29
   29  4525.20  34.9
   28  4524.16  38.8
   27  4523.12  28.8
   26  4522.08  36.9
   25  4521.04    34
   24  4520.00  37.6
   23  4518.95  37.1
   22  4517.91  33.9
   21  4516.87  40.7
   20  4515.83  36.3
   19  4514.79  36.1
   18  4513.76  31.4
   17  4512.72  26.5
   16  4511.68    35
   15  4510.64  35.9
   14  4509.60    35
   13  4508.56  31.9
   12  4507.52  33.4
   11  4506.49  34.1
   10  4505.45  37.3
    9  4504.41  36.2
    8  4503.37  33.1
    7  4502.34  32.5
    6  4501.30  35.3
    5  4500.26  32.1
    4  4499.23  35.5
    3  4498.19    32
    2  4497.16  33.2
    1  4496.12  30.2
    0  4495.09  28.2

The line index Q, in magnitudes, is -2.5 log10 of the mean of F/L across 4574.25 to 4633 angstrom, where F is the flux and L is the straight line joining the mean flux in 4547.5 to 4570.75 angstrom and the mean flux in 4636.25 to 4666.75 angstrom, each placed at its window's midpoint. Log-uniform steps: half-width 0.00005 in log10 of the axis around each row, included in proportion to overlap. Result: -0.04 mag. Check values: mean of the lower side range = 36.1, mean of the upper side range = 37.1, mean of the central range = 37.8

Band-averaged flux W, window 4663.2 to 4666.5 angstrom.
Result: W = 36.1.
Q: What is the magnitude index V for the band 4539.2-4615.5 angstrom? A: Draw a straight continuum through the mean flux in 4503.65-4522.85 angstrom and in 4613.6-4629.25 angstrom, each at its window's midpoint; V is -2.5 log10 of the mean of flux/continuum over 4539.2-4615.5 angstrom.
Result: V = 0.01 mag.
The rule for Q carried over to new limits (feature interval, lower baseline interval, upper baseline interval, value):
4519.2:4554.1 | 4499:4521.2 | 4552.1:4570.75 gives 0.148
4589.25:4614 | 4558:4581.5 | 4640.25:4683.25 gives -0.054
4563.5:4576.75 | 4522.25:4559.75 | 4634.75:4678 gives -0.128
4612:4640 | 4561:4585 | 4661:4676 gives -0.068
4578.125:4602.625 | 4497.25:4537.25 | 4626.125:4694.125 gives -0.065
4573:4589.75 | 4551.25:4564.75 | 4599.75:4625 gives 0.033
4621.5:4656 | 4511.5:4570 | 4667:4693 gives -0.077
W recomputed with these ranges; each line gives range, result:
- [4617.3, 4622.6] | 38.5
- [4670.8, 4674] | 37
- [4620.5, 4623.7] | 36.4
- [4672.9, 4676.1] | 34.9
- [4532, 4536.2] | 21.2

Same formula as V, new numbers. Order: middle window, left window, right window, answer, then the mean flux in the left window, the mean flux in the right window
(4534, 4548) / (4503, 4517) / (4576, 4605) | 0.13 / 34.3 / 36.7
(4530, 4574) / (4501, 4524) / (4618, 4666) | 0.06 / 34.6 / 37.9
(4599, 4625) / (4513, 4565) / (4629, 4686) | -0.09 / 32.9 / 36.9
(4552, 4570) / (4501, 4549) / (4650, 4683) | -0.12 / 32.2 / 36.7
